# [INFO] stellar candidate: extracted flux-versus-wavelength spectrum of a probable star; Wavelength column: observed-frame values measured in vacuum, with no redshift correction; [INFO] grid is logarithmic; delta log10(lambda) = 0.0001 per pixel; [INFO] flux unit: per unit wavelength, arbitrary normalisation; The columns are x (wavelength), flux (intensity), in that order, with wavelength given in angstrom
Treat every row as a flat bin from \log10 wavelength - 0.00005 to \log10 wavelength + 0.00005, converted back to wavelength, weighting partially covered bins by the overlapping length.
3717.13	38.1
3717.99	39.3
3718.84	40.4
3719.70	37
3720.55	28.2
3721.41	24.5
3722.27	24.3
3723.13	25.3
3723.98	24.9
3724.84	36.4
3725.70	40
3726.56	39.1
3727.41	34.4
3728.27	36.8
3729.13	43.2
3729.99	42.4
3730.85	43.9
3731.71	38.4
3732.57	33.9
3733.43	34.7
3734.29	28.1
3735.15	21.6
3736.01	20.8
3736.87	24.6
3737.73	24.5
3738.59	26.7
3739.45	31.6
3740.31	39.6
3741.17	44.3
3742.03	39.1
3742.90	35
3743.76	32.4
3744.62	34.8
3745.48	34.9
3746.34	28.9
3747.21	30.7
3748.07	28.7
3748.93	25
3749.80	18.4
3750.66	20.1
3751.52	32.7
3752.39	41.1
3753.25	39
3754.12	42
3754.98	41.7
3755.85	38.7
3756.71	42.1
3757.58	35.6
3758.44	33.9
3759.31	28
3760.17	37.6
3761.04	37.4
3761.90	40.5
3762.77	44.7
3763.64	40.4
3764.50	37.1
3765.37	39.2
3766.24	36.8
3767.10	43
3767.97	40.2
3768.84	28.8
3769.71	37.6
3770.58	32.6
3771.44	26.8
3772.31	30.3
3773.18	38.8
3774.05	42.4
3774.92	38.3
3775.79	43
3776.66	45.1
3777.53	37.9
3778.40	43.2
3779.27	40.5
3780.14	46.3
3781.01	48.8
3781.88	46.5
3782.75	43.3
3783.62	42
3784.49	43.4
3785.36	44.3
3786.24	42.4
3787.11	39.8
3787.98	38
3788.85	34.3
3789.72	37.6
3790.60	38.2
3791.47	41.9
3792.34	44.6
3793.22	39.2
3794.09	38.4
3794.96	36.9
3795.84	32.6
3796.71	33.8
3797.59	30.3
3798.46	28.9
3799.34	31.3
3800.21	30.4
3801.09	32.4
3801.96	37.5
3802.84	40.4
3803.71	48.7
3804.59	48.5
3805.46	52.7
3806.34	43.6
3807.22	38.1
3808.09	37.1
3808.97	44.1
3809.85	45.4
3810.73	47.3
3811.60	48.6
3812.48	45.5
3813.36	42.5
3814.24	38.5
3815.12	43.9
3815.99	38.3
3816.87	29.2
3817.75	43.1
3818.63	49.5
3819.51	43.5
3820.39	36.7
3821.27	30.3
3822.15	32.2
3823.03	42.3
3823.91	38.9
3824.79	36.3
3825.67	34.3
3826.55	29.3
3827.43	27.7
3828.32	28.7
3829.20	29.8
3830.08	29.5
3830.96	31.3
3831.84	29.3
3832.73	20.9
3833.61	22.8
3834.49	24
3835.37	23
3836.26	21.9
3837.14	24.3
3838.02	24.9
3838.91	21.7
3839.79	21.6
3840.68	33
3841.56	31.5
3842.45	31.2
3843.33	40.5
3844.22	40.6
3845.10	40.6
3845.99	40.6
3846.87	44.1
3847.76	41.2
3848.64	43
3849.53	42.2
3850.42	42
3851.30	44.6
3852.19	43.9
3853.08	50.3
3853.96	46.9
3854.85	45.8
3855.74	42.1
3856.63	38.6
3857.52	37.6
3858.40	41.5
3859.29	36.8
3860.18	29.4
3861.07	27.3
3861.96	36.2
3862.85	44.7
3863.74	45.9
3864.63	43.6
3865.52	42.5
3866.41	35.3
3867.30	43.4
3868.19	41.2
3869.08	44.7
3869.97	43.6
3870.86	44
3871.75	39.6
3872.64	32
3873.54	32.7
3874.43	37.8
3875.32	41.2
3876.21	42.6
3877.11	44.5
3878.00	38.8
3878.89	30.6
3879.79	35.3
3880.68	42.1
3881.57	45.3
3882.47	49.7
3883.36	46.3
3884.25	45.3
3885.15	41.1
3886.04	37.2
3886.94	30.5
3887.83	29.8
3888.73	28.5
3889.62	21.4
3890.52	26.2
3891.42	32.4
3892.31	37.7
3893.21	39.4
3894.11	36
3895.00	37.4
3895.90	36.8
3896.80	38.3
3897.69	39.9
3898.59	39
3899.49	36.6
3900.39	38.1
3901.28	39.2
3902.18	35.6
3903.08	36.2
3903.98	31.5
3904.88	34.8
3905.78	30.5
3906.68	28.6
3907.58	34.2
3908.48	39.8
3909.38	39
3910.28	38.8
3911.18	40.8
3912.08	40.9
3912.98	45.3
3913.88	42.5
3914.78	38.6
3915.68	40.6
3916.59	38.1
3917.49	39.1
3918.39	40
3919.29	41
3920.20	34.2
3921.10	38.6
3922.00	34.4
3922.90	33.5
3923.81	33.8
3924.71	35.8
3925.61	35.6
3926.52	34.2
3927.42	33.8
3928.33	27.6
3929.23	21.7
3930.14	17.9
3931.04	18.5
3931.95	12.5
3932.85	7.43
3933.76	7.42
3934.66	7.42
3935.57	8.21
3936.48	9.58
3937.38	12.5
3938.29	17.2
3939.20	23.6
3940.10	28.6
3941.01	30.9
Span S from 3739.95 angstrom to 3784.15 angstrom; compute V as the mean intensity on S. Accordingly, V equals 37.2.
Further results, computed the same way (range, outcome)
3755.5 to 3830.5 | 38.7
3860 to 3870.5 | 40.1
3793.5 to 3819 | 39.9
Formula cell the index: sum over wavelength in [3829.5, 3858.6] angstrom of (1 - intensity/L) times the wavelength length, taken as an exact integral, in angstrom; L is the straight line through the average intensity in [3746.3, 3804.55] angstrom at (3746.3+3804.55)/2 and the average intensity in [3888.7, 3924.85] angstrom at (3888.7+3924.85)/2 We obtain 1.5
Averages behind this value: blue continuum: 37.5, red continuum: 36.5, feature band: 35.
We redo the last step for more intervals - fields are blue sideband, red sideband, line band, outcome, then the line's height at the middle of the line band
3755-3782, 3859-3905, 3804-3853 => 2.3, 38.3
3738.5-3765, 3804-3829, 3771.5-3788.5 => -2.0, 37.1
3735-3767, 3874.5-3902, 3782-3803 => -1.6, 35.1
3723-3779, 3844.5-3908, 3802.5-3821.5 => -3.0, 36.9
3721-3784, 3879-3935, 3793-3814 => -2.8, 35.1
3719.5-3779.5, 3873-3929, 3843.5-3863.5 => -2.6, 36.3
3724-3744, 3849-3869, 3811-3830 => 0.7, 39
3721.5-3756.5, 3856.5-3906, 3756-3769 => -1.6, 33.8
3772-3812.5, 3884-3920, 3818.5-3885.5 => 2.1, 38.4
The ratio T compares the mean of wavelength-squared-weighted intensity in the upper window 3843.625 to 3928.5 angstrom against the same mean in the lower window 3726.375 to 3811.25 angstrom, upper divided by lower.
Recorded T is 1.10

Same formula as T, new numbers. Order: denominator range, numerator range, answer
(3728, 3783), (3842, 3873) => 1.20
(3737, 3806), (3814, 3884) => 1.04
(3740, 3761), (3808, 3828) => 1.18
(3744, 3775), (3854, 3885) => 1.21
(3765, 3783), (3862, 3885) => 1.10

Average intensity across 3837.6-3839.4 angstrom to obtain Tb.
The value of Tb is 23.2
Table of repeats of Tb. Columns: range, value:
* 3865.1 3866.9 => 39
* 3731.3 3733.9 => 35.5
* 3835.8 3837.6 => 23.1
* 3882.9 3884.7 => 46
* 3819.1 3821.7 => 36.8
